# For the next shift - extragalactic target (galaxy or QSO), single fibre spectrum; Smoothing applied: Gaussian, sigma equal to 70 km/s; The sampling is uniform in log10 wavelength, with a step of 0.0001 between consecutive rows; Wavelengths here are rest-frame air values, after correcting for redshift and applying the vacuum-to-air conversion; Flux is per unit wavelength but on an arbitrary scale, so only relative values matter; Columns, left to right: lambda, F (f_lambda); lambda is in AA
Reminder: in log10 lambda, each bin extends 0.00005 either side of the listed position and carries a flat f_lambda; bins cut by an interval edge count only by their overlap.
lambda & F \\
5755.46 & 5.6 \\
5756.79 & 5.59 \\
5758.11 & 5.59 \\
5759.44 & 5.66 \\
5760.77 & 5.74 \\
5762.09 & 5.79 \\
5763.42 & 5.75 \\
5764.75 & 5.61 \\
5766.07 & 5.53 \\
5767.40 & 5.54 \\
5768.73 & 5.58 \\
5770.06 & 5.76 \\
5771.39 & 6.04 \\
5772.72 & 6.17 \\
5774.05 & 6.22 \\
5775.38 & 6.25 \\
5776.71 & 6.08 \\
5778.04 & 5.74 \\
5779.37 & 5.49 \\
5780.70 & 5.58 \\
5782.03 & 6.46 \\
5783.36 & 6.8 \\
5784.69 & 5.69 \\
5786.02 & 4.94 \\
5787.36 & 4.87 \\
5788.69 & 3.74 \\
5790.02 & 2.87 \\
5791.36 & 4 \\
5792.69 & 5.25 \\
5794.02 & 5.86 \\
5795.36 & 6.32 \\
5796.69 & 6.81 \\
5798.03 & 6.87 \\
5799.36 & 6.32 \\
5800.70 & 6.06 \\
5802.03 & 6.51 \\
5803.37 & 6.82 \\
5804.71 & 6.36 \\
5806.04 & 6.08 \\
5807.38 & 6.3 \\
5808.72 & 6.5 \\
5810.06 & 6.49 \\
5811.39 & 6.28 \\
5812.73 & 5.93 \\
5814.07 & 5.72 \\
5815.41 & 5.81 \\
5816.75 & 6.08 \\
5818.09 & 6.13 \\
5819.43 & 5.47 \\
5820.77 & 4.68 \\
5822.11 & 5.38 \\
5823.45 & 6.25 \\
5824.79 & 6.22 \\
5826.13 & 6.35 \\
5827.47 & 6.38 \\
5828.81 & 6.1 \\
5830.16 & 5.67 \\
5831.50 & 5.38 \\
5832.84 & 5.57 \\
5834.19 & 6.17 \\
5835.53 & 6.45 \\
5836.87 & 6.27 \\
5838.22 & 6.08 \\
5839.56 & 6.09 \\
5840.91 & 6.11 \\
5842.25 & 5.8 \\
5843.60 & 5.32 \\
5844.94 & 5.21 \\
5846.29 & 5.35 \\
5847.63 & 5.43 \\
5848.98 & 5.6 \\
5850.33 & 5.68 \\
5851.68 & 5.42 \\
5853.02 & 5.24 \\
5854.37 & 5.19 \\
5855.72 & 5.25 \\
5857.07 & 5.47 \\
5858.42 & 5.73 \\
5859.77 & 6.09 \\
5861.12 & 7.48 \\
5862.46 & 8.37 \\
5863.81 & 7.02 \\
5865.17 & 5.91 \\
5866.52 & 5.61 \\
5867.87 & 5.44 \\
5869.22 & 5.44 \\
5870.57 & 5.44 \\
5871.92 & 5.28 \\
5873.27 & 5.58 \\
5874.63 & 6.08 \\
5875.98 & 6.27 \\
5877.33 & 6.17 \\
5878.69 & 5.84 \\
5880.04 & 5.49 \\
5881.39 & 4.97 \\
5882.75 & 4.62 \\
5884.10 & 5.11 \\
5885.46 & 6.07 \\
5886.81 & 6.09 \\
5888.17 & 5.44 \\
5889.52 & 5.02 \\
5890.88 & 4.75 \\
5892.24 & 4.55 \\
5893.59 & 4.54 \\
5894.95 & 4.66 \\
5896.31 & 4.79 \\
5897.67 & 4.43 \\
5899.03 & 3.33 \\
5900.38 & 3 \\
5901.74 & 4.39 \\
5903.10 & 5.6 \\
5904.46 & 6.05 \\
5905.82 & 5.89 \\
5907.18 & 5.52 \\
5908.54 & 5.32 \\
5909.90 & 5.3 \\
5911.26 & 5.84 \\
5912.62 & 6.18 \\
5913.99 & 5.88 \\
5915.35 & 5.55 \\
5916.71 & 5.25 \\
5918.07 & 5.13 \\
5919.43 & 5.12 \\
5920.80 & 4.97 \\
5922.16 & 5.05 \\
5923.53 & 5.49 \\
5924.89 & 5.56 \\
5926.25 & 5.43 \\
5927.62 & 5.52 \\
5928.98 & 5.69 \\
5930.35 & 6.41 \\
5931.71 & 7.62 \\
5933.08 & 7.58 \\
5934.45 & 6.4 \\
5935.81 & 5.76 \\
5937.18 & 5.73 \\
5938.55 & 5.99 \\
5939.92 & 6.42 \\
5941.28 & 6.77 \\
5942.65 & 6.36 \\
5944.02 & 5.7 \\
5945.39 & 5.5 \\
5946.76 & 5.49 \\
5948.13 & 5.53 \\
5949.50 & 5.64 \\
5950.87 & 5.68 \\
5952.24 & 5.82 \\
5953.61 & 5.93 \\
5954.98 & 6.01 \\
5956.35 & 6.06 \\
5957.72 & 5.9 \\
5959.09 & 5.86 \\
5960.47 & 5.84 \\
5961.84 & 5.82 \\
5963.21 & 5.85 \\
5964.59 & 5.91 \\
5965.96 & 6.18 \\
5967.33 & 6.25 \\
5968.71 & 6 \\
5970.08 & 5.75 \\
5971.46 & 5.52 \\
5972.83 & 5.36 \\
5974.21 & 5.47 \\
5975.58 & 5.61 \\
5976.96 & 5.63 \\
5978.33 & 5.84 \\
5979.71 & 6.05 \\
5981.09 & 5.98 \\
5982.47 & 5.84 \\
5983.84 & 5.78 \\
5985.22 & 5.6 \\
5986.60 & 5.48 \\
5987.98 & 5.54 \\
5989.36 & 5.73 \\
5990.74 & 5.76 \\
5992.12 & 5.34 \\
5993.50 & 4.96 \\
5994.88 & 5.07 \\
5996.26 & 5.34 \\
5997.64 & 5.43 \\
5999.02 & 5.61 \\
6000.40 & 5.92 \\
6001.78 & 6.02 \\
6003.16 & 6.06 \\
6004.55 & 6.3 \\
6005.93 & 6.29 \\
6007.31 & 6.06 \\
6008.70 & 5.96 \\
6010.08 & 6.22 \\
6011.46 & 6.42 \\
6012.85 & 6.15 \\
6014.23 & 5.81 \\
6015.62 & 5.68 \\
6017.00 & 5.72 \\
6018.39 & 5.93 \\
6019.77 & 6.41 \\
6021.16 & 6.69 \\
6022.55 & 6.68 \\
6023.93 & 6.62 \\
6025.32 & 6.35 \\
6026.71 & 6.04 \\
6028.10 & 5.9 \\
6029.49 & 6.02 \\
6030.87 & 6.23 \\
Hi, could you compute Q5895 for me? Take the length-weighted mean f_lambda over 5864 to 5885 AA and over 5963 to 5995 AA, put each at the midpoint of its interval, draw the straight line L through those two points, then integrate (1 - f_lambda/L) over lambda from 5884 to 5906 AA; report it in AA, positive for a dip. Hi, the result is 2.8 AA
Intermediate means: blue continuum 5.59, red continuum 5.69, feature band 4.9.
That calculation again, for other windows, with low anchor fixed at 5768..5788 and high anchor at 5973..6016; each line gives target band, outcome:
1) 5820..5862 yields 0.2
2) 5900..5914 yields 1.0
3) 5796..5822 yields -1.4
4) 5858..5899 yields 1.7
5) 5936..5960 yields -0.5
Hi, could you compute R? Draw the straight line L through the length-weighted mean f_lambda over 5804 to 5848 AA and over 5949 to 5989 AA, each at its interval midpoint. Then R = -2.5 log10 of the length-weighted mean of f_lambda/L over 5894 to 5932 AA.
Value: 0.11 mag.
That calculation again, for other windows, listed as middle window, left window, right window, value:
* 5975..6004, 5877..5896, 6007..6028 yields 0.060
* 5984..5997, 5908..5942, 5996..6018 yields 0.094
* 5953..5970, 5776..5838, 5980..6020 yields -0.027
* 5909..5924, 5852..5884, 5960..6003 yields 0.065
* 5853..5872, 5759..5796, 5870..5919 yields -0.122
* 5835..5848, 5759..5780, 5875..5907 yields -0.081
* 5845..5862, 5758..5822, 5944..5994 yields 0.018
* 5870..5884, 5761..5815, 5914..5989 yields 0.051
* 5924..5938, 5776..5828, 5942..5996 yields -0.074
